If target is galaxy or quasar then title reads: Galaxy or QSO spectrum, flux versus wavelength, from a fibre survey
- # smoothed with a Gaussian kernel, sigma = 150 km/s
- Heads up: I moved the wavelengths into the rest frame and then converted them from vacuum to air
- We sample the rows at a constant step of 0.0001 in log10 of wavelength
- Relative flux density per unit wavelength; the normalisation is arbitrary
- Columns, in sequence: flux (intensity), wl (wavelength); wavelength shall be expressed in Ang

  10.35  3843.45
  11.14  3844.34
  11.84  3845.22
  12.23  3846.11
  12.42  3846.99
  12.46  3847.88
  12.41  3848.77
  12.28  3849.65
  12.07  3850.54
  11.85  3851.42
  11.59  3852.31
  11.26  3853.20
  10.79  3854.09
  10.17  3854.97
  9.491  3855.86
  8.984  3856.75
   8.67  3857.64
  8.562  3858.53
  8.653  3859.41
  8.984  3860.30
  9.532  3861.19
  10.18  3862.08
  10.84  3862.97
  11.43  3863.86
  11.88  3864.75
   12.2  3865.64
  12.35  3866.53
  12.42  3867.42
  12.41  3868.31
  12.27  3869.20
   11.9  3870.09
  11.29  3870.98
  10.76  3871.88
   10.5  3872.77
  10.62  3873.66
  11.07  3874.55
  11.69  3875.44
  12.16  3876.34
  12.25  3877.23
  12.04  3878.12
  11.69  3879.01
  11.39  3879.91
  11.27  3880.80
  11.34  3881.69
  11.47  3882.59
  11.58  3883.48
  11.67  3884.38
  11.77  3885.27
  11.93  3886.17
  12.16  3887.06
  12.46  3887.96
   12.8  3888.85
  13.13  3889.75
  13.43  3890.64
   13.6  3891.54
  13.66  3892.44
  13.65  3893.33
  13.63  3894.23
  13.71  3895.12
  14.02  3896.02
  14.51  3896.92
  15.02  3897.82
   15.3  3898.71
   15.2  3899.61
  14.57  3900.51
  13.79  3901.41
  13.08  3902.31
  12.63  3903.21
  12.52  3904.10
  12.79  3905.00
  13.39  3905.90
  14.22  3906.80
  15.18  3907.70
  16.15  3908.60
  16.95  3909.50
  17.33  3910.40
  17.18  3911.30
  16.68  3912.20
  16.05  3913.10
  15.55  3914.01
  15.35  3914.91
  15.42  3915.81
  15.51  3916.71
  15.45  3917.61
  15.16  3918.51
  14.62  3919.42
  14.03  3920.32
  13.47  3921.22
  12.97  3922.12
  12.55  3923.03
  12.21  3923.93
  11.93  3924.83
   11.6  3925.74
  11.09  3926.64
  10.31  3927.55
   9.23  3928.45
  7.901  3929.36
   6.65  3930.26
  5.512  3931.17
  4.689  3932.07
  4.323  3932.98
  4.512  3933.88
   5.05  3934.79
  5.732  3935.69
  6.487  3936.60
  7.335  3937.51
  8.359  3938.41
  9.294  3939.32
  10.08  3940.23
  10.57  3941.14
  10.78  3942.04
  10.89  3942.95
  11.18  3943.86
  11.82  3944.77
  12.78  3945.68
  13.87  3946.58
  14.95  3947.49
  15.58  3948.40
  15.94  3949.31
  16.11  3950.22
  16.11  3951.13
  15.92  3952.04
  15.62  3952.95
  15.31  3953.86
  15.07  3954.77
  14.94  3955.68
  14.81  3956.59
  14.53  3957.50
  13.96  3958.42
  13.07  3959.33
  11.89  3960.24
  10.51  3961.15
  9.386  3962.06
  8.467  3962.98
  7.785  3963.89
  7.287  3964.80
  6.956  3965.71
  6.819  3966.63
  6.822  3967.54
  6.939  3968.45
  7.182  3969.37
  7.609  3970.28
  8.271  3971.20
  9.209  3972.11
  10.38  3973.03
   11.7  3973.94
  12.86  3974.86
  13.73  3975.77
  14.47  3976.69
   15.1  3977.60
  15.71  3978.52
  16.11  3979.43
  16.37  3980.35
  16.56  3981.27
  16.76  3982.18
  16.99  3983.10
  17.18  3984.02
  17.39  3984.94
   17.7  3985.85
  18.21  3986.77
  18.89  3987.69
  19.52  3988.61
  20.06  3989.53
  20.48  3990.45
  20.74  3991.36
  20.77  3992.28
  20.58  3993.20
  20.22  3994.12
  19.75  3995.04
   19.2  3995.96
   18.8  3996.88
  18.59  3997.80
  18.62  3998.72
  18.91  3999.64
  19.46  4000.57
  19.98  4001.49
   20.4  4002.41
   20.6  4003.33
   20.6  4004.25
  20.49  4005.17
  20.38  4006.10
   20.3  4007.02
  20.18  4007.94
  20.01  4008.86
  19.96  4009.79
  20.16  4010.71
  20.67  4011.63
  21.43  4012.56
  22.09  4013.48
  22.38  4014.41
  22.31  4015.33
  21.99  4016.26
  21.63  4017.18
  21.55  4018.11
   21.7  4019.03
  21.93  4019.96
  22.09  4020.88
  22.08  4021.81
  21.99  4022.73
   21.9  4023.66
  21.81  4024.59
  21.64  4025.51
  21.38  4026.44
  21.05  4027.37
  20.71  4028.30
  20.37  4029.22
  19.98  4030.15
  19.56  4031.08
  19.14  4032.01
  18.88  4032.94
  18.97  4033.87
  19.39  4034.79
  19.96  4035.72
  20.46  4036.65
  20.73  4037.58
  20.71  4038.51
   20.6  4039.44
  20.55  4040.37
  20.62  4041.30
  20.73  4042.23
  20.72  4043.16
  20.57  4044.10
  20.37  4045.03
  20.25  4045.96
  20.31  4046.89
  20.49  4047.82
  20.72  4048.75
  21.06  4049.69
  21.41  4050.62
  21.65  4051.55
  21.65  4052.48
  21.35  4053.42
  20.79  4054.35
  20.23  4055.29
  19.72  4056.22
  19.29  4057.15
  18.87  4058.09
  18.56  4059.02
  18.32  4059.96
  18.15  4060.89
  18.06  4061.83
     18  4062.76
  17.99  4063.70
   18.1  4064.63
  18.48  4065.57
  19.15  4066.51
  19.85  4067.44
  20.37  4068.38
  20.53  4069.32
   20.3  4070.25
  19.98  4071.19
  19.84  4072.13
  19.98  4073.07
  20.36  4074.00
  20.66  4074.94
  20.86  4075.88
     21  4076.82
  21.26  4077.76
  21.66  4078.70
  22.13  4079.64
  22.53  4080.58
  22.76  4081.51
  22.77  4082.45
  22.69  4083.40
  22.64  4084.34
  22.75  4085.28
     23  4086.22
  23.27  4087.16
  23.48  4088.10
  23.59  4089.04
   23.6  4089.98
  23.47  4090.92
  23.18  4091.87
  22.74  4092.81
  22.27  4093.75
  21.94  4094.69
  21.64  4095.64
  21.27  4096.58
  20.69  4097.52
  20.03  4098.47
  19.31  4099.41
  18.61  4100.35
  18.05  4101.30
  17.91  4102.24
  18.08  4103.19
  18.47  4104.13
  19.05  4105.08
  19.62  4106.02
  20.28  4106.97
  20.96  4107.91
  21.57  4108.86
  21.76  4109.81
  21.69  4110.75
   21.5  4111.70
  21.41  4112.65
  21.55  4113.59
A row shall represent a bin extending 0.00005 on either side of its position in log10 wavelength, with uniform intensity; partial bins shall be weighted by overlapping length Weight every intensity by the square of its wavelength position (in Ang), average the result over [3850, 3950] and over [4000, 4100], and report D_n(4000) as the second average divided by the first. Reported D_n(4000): 1.9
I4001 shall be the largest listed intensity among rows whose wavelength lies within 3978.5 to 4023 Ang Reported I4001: 22.38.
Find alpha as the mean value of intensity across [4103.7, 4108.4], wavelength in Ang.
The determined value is 19.7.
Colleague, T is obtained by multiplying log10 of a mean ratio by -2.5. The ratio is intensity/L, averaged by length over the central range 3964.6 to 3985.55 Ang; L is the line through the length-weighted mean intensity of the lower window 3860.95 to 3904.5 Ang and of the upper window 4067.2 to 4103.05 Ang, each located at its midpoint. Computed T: 0.33 mag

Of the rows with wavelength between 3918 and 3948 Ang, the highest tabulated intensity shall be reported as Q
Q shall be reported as 15.16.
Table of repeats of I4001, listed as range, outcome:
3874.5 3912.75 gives 17.33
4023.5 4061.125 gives 21.9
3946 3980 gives 16.11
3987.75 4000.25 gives 20.77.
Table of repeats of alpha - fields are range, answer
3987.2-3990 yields 19.4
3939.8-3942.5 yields 10.5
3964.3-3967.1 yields 7.04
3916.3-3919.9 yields 15.2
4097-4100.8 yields 19.7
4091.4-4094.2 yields 22.8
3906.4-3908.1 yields 14.7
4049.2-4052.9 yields 21.4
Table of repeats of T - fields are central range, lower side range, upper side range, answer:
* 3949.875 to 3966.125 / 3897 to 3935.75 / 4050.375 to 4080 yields 0.16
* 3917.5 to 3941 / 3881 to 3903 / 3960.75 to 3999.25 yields 0.39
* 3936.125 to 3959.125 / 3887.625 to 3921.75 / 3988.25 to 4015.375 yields 0.31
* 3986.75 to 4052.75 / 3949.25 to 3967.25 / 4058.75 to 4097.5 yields -0.22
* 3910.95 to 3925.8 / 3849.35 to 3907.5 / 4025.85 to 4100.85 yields -0.05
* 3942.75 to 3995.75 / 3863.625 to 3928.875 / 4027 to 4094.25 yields 0.17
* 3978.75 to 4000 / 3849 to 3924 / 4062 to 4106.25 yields -0.10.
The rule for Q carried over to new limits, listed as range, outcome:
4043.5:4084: 22.77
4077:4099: 23.6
